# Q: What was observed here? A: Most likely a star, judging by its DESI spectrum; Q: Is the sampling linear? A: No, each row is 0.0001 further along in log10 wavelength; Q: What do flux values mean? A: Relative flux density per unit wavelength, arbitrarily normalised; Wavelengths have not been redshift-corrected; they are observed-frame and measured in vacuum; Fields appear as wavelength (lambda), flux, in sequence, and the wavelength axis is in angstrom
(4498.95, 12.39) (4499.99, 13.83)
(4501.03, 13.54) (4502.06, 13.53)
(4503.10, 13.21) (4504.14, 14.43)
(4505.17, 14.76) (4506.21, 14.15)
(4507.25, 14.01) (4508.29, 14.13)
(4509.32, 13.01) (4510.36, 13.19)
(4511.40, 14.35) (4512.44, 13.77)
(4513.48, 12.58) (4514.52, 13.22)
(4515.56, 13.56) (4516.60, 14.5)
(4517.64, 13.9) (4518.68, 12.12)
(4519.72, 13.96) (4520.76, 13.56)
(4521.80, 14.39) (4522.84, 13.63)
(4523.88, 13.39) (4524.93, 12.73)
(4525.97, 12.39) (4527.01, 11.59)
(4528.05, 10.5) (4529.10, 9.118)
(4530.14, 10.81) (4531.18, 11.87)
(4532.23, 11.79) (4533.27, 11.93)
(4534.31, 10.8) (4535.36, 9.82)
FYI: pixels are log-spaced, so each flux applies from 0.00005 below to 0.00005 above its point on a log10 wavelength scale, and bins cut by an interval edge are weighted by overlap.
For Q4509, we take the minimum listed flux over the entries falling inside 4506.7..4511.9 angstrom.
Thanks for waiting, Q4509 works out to 13.01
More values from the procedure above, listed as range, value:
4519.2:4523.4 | 13.56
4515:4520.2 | 12.12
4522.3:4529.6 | 9.118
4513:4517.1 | 12.58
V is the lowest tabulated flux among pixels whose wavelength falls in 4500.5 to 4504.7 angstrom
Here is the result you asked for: 13.21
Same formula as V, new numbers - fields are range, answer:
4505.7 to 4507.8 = 14.01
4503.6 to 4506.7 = 14.15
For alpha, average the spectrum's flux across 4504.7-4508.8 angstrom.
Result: 14.2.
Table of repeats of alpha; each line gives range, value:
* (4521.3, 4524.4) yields 13.8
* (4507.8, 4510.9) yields 13.5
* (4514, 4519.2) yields 13.5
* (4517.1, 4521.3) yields 13.4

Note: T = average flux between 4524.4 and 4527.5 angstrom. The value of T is 12.2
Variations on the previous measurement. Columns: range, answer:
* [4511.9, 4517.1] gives 13.5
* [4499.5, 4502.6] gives 13.6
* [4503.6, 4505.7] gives 14.6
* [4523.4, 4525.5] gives 13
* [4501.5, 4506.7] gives 14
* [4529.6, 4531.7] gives 11.4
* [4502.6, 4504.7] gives 13.9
